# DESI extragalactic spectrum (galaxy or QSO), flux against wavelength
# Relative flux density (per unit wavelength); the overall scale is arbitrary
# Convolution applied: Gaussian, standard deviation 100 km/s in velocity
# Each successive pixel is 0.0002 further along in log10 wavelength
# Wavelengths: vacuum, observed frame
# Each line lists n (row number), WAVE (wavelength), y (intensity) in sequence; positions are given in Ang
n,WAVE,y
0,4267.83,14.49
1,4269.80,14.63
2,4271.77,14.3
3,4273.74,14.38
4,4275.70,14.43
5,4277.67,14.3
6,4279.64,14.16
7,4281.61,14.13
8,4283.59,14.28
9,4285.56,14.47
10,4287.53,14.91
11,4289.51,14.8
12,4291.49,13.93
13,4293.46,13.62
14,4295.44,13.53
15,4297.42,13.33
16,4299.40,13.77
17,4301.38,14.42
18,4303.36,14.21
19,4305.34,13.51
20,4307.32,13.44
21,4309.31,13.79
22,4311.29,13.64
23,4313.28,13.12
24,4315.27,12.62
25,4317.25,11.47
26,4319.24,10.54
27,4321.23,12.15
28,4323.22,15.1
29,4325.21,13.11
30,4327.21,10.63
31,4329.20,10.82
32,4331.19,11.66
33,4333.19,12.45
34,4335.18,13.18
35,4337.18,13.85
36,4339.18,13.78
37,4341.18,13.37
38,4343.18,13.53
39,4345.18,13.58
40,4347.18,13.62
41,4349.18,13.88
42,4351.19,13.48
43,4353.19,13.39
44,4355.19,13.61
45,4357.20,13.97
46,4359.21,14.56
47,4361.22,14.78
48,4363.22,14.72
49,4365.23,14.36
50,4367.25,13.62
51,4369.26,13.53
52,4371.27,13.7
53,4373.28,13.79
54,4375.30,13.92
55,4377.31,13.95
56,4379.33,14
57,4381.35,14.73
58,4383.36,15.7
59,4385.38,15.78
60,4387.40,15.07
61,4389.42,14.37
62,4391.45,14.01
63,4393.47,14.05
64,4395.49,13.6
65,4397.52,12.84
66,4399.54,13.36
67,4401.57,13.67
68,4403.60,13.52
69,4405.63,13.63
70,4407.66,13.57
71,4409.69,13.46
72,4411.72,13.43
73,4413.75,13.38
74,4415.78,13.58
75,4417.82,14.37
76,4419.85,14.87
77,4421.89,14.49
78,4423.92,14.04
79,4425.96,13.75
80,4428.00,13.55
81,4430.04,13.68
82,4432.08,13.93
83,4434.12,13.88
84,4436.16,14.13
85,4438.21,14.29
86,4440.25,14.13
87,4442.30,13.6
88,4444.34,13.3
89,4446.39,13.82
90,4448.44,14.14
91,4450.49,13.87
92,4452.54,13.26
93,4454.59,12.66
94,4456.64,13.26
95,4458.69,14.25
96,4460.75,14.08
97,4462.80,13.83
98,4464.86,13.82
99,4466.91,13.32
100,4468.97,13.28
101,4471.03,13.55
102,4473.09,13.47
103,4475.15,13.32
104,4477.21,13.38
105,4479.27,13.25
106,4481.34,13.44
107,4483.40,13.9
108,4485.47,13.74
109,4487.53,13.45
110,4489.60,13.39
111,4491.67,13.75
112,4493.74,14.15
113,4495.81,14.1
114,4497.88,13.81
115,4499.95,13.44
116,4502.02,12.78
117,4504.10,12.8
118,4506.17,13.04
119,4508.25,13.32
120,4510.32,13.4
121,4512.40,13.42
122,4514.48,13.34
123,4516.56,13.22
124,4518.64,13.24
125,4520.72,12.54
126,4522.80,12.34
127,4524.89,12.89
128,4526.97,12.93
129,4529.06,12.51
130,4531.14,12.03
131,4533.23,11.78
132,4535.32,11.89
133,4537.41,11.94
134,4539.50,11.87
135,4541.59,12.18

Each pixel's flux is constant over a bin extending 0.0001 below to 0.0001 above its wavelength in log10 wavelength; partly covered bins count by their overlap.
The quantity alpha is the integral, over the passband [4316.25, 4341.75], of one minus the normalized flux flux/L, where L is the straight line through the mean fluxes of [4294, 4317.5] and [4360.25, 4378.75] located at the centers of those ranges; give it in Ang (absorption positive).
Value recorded 2.3 Ang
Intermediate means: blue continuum 13.5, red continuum 14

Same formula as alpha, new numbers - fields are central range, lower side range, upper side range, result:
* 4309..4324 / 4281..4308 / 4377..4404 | 1.4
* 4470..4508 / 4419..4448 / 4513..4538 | -1.0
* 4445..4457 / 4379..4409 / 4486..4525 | 0.2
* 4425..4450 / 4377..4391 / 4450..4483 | 0.2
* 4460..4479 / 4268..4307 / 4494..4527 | -0.2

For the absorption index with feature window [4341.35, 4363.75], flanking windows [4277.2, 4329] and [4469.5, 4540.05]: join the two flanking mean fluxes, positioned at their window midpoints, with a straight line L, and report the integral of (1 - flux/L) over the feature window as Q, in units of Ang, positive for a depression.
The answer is -0.9 Ang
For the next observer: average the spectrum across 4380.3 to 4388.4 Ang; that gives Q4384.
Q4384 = 15.3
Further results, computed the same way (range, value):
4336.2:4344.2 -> 13.6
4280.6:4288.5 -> 14.4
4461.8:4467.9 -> 13.7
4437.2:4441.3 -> 14.2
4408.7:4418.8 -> 13.6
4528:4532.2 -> 12.3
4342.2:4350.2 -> 13.6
